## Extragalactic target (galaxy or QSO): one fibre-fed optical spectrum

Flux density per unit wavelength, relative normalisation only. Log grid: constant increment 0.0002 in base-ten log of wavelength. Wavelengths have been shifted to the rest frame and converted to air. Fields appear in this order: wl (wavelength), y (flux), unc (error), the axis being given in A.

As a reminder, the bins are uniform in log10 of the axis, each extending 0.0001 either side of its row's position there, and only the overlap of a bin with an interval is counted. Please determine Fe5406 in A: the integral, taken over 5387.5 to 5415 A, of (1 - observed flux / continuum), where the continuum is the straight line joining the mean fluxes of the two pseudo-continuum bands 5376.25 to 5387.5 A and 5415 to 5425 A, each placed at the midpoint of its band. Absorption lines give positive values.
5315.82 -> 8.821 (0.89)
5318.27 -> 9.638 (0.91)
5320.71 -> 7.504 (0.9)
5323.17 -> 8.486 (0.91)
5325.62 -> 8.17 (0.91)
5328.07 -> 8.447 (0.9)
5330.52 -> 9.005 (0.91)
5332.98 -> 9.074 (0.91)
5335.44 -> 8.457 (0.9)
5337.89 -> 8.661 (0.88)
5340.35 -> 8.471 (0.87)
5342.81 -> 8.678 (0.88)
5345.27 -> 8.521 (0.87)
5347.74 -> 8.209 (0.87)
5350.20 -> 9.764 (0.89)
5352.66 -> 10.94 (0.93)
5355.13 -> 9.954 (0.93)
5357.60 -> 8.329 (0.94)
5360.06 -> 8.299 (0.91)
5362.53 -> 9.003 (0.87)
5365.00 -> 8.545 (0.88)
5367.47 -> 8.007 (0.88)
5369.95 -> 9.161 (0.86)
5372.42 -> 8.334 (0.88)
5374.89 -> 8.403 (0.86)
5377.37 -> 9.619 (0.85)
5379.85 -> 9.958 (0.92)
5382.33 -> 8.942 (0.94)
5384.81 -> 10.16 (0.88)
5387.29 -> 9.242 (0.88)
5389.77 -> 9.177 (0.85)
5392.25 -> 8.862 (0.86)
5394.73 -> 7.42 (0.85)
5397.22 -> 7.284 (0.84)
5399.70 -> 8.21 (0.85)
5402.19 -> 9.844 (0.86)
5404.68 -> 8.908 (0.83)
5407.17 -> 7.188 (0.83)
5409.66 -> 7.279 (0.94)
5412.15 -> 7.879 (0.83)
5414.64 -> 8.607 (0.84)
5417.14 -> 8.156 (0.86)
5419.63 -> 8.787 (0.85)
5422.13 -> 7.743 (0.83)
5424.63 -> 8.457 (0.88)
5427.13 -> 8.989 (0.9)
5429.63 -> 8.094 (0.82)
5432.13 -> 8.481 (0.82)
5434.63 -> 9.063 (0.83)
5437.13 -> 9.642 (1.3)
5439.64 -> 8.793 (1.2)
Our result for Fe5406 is 2.1 A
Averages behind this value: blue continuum 9.61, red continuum 8.29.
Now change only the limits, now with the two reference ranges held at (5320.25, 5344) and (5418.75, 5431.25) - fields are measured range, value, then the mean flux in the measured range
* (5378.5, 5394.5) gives -1.5 A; 9.27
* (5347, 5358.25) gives -1.4 A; 9.55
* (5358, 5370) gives -0.1 A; 8.53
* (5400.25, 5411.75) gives 0.2 A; 8.27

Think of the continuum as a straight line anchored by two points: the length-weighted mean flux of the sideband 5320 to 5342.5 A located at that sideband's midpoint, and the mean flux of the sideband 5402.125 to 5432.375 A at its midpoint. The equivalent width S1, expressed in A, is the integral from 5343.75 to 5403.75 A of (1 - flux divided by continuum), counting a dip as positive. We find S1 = -3.8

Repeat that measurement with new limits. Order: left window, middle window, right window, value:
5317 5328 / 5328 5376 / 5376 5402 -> -0.9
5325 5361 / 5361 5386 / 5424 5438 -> -0.4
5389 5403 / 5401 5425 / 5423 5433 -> 0.5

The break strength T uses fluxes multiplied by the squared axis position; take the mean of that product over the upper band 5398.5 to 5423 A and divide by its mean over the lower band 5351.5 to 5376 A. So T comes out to 0.9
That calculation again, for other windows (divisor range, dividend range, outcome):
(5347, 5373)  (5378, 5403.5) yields 1.00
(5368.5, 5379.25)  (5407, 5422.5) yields 0.91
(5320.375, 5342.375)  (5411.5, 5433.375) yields 1.02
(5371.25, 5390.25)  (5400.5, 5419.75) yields 0.91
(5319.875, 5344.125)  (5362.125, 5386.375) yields 1.08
